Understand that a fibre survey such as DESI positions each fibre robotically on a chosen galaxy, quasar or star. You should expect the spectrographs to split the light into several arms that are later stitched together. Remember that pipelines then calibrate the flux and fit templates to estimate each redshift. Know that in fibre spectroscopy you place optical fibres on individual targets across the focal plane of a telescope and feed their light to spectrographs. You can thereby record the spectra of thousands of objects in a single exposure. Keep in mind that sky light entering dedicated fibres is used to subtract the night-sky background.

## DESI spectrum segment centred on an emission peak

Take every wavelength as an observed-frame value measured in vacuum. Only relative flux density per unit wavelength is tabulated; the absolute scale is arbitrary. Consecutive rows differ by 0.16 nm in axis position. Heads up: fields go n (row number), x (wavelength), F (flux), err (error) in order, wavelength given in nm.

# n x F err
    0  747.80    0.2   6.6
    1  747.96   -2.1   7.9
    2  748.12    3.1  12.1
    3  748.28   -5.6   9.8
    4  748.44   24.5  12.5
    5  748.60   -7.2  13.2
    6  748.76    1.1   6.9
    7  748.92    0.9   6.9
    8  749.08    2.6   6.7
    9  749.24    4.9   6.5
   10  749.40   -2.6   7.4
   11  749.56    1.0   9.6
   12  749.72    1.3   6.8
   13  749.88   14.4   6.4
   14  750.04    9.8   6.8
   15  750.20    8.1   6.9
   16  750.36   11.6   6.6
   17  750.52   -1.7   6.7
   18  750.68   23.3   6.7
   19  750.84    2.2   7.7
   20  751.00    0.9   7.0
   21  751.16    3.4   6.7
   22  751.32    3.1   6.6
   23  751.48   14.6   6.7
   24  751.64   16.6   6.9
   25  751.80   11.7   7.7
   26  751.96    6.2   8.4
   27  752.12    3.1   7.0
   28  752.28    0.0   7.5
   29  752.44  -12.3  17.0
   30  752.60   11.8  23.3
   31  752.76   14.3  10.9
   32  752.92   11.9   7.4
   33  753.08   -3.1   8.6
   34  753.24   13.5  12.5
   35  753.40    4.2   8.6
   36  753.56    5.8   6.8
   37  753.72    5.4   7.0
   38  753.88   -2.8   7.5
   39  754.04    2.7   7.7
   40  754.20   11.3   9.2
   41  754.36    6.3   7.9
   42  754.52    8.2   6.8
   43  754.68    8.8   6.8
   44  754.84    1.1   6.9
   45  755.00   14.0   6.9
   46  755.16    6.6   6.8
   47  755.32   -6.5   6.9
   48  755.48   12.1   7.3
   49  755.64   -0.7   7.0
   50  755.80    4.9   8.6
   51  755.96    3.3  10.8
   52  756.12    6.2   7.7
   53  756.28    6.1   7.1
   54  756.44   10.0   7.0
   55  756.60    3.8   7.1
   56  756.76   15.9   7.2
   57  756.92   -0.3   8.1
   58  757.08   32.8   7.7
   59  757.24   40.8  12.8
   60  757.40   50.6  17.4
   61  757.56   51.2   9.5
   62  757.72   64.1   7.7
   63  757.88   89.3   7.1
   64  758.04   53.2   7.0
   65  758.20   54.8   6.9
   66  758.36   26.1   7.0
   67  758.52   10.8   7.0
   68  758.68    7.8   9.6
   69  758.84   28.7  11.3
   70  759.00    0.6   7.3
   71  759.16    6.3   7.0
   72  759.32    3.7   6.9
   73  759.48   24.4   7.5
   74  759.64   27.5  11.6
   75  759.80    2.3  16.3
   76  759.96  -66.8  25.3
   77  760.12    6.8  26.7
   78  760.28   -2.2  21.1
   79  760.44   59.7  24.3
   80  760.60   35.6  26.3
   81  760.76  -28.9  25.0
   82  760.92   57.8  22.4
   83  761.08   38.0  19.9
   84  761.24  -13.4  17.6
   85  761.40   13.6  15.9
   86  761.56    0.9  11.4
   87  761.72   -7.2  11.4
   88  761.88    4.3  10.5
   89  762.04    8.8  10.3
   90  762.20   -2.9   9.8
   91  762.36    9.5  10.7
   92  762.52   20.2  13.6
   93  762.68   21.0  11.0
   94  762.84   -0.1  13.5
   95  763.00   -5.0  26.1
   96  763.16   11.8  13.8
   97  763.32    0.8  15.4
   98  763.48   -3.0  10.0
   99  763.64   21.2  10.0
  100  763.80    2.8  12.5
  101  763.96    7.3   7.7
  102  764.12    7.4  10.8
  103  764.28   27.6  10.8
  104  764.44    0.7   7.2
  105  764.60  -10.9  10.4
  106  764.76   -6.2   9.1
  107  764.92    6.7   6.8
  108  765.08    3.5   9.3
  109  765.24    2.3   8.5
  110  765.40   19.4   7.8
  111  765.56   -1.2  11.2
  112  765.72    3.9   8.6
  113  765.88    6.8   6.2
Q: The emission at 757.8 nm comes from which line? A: [O II] 3727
